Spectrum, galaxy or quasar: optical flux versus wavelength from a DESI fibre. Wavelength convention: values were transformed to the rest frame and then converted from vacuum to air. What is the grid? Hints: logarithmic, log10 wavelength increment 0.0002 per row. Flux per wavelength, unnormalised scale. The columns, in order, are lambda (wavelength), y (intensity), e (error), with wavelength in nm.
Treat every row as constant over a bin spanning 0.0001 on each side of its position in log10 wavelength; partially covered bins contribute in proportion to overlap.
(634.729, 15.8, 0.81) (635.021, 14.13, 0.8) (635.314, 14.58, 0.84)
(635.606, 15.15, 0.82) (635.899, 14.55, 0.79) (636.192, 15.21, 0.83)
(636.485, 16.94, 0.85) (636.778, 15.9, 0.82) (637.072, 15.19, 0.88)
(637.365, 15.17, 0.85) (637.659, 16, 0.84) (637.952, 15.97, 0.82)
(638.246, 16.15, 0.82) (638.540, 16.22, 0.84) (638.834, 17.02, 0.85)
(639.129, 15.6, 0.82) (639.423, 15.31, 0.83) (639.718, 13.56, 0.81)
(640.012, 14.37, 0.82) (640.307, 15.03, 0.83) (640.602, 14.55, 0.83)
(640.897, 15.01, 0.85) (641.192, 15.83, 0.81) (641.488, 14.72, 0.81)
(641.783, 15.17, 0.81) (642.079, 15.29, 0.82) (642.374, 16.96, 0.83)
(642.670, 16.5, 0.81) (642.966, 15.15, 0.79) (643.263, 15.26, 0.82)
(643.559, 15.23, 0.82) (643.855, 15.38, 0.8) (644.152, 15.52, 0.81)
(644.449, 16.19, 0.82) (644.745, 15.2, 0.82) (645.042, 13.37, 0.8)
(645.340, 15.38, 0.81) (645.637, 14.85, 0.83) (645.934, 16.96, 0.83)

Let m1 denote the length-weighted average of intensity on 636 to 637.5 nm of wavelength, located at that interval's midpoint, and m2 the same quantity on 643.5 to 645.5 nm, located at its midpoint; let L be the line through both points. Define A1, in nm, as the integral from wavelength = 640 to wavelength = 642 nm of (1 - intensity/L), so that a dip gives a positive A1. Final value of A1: 0.05 nm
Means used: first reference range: 15.7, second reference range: 15.2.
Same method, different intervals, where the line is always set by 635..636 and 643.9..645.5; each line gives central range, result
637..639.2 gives -0.17 nm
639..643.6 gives -0.08 nm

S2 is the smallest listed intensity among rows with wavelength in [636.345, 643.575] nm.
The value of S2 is 13.56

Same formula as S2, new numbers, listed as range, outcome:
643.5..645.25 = 13.37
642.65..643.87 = 15.15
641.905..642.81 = 15.29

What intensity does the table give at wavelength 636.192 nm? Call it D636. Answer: 15.21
